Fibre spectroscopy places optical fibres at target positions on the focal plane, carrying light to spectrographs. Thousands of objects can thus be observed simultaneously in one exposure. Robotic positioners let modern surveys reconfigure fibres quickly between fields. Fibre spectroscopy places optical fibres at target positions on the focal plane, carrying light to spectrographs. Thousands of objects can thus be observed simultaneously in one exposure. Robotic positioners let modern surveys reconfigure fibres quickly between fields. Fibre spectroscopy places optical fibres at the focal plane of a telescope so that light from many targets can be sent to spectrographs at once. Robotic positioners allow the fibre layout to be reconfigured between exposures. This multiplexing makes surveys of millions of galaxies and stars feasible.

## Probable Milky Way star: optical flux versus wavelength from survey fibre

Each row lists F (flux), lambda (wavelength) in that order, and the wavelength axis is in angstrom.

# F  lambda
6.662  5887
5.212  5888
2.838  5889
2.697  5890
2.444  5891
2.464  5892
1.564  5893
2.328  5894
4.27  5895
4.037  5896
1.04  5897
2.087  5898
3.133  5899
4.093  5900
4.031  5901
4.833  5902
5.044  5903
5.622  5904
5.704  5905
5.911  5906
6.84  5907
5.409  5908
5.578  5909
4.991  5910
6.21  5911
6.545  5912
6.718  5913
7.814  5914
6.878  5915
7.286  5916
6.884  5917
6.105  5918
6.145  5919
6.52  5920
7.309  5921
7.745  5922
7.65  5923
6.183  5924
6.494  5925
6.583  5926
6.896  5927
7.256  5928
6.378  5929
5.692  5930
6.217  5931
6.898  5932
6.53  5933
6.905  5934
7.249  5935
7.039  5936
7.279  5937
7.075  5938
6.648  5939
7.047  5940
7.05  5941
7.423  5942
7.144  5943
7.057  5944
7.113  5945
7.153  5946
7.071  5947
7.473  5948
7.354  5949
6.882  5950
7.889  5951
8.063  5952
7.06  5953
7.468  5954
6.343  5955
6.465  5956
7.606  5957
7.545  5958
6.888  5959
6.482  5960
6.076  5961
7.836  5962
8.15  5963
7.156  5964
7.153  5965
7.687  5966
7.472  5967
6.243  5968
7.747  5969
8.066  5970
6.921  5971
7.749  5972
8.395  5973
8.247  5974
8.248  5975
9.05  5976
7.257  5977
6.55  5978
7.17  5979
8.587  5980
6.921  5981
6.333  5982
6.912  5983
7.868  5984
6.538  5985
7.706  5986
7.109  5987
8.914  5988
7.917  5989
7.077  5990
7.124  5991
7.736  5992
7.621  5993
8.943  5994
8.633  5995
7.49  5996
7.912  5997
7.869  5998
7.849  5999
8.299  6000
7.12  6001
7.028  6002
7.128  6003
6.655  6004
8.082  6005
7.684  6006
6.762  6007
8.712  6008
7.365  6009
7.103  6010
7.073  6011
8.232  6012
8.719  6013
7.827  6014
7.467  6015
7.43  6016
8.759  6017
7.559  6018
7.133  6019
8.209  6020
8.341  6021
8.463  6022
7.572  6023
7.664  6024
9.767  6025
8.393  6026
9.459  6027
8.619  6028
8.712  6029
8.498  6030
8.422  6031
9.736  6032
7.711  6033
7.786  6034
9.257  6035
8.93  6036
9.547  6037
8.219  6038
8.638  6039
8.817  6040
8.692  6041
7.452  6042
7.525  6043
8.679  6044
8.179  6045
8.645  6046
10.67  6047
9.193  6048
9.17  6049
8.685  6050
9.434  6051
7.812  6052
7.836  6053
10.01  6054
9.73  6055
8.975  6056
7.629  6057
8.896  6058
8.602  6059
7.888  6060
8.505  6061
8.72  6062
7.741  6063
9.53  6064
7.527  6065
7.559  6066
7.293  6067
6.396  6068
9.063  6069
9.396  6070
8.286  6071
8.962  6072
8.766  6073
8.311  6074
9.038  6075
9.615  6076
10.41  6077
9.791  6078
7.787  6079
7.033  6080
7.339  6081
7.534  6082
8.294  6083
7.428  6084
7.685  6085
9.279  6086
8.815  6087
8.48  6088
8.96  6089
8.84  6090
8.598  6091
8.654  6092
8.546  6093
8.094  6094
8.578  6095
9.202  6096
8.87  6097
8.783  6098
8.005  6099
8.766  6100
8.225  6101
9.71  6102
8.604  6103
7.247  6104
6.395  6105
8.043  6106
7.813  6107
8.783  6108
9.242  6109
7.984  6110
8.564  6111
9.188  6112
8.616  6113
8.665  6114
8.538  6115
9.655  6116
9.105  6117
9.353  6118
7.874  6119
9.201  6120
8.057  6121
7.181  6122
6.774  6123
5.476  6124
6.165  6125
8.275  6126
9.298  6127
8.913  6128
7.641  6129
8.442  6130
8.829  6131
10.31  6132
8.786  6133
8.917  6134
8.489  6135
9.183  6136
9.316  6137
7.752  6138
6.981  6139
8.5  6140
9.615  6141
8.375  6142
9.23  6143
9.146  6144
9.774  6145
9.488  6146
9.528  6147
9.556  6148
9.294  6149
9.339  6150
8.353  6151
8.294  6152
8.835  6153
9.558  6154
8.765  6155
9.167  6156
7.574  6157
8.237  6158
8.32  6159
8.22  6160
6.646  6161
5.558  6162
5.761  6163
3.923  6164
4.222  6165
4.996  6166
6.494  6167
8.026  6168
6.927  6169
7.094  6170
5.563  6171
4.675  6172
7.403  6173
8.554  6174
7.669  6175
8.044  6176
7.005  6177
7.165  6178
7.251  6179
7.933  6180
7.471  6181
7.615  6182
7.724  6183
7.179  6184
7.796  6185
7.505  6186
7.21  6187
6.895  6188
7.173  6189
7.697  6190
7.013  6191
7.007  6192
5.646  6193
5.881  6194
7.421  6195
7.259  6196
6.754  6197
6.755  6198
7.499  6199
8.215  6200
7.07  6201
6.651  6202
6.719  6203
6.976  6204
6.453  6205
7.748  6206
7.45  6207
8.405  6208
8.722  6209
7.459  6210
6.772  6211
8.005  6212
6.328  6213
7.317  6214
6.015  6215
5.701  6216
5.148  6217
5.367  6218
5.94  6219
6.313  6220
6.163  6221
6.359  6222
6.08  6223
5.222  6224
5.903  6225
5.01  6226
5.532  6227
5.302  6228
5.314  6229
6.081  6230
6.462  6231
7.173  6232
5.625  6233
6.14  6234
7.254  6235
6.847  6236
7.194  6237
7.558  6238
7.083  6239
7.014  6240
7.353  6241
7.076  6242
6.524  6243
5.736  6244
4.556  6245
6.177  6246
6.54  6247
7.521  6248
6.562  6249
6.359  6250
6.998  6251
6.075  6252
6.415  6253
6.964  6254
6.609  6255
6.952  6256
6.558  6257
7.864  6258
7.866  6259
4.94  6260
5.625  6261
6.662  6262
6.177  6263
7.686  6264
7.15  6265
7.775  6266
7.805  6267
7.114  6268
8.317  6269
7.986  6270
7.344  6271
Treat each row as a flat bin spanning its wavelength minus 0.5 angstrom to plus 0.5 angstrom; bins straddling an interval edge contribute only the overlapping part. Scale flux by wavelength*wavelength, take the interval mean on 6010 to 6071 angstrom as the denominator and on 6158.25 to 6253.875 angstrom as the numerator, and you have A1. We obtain 0.8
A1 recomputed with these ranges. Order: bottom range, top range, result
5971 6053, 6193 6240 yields 0.88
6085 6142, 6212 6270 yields 0.80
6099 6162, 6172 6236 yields 0.82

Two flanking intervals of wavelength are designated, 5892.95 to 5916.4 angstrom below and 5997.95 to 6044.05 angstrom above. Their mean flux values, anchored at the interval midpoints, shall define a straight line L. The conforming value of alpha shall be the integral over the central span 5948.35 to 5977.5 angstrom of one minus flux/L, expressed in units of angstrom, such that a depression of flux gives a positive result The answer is -4.0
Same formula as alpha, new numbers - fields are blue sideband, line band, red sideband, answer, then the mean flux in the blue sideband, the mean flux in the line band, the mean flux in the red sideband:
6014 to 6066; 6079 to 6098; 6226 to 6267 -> -0.7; 8.51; 8.34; 6.58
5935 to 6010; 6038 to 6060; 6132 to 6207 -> -3.5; 7.42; 8.7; 7.62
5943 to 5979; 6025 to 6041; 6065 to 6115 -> -1.6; 7.36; 8.75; 8.43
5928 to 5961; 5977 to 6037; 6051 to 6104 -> -1.3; 7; 7.88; 8.5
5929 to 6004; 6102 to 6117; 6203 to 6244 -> -3.4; 7.34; 8.45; 6.55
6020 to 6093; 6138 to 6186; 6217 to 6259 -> -2.7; 8.55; 7.72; 6.39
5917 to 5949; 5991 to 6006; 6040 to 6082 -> 0.0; 6.89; 7.72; 8.55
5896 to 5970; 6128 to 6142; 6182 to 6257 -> -4.3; 6.54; 8.67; 6.69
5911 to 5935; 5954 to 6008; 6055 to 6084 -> -0.6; 6.77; 7.49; 8.4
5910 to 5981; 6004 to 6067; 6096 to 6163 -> -4.8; 7.12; 8.36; 8.46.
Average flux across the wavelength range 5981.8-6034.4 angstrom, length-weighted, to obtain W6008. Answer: 7.88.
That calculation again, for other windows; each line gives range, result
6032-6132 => 8.47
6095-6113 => 8.45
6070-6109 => 8.48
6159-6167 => 5.84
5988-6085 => 8.26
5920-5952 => 7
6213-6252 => 6.27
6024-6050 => 8.73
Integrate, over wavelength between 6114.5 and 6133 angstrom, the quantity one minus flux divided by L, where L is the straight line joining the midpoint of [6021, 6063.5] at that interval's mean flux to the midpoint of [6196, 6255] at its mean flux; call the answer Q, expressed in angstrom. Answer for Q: -1.4 angstrom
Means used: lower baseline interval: 8.64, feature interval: 8.3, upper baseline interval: 6.59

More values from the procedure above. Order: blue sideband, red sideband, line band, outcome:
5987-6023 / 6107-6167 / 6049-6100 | -3.1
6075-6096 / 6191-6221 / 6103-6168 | -3.0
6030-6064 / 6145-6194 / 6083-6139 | -2.8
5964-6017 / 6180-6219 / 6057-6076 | -2.5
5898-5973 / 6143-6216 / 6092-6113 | -3.6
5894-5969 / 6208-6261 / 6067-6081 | -4.6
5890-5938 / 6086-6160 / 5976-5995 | -2.6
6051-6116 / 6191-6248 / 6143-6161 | -3.2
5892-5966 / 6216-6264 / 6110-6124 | -4.6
